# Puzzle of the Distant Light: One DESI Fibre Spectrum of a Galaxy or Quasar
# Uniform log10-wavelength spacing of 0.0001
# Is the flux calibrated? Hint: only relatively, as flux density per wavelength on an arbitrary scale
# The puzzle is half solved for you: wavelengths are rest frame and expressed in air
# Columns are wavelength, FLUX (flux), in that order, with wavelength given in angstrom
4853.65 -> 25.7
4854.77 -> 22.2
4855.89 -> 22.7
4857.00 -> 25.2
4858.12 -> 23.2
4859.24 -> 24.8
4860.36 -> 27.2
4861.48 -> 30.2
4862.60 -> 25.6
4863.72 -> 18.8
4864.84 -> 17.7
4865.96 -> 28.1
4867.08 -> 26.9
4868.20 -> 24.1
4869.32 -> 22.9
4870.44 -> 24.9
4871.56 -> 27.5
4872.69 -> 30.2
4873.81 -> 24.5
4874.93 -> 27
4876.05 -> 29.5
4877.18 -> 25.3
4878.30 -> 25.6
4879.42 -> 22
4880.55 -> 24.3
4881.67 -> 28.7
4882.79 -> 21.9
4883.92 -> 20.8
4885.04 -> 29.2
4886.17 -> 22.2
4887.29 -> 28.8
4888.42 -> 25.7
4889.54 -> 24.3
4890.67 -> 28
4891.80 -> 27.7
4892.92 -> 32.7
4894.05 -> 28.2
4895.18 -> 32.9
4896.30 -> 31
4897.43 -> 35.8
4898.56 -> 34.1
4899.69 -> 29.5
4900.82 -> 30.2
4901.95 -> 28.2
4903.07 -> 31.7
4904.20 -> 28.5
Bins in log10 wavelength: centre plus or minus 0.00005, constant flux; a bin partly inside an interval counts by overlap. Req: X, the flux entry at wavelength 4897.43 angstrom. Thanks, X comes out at 35.8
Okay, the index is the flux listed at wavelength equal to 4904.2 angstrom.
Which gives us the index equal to 28.5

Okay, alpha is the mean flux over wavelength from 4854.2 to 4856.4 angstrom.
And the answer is 22.4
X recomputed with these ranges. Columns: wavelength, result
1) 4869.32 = 22.9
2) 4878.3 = 25.6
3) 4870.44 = 24.9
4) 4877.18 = 25.3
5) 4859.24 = 24.8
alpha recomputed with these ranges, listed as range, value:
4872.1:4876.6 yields 27.8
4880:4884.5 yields 24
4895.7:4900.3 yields 32.6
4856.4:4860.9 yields 25.1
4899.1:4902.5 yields 29.3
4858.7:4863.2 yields 26.9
